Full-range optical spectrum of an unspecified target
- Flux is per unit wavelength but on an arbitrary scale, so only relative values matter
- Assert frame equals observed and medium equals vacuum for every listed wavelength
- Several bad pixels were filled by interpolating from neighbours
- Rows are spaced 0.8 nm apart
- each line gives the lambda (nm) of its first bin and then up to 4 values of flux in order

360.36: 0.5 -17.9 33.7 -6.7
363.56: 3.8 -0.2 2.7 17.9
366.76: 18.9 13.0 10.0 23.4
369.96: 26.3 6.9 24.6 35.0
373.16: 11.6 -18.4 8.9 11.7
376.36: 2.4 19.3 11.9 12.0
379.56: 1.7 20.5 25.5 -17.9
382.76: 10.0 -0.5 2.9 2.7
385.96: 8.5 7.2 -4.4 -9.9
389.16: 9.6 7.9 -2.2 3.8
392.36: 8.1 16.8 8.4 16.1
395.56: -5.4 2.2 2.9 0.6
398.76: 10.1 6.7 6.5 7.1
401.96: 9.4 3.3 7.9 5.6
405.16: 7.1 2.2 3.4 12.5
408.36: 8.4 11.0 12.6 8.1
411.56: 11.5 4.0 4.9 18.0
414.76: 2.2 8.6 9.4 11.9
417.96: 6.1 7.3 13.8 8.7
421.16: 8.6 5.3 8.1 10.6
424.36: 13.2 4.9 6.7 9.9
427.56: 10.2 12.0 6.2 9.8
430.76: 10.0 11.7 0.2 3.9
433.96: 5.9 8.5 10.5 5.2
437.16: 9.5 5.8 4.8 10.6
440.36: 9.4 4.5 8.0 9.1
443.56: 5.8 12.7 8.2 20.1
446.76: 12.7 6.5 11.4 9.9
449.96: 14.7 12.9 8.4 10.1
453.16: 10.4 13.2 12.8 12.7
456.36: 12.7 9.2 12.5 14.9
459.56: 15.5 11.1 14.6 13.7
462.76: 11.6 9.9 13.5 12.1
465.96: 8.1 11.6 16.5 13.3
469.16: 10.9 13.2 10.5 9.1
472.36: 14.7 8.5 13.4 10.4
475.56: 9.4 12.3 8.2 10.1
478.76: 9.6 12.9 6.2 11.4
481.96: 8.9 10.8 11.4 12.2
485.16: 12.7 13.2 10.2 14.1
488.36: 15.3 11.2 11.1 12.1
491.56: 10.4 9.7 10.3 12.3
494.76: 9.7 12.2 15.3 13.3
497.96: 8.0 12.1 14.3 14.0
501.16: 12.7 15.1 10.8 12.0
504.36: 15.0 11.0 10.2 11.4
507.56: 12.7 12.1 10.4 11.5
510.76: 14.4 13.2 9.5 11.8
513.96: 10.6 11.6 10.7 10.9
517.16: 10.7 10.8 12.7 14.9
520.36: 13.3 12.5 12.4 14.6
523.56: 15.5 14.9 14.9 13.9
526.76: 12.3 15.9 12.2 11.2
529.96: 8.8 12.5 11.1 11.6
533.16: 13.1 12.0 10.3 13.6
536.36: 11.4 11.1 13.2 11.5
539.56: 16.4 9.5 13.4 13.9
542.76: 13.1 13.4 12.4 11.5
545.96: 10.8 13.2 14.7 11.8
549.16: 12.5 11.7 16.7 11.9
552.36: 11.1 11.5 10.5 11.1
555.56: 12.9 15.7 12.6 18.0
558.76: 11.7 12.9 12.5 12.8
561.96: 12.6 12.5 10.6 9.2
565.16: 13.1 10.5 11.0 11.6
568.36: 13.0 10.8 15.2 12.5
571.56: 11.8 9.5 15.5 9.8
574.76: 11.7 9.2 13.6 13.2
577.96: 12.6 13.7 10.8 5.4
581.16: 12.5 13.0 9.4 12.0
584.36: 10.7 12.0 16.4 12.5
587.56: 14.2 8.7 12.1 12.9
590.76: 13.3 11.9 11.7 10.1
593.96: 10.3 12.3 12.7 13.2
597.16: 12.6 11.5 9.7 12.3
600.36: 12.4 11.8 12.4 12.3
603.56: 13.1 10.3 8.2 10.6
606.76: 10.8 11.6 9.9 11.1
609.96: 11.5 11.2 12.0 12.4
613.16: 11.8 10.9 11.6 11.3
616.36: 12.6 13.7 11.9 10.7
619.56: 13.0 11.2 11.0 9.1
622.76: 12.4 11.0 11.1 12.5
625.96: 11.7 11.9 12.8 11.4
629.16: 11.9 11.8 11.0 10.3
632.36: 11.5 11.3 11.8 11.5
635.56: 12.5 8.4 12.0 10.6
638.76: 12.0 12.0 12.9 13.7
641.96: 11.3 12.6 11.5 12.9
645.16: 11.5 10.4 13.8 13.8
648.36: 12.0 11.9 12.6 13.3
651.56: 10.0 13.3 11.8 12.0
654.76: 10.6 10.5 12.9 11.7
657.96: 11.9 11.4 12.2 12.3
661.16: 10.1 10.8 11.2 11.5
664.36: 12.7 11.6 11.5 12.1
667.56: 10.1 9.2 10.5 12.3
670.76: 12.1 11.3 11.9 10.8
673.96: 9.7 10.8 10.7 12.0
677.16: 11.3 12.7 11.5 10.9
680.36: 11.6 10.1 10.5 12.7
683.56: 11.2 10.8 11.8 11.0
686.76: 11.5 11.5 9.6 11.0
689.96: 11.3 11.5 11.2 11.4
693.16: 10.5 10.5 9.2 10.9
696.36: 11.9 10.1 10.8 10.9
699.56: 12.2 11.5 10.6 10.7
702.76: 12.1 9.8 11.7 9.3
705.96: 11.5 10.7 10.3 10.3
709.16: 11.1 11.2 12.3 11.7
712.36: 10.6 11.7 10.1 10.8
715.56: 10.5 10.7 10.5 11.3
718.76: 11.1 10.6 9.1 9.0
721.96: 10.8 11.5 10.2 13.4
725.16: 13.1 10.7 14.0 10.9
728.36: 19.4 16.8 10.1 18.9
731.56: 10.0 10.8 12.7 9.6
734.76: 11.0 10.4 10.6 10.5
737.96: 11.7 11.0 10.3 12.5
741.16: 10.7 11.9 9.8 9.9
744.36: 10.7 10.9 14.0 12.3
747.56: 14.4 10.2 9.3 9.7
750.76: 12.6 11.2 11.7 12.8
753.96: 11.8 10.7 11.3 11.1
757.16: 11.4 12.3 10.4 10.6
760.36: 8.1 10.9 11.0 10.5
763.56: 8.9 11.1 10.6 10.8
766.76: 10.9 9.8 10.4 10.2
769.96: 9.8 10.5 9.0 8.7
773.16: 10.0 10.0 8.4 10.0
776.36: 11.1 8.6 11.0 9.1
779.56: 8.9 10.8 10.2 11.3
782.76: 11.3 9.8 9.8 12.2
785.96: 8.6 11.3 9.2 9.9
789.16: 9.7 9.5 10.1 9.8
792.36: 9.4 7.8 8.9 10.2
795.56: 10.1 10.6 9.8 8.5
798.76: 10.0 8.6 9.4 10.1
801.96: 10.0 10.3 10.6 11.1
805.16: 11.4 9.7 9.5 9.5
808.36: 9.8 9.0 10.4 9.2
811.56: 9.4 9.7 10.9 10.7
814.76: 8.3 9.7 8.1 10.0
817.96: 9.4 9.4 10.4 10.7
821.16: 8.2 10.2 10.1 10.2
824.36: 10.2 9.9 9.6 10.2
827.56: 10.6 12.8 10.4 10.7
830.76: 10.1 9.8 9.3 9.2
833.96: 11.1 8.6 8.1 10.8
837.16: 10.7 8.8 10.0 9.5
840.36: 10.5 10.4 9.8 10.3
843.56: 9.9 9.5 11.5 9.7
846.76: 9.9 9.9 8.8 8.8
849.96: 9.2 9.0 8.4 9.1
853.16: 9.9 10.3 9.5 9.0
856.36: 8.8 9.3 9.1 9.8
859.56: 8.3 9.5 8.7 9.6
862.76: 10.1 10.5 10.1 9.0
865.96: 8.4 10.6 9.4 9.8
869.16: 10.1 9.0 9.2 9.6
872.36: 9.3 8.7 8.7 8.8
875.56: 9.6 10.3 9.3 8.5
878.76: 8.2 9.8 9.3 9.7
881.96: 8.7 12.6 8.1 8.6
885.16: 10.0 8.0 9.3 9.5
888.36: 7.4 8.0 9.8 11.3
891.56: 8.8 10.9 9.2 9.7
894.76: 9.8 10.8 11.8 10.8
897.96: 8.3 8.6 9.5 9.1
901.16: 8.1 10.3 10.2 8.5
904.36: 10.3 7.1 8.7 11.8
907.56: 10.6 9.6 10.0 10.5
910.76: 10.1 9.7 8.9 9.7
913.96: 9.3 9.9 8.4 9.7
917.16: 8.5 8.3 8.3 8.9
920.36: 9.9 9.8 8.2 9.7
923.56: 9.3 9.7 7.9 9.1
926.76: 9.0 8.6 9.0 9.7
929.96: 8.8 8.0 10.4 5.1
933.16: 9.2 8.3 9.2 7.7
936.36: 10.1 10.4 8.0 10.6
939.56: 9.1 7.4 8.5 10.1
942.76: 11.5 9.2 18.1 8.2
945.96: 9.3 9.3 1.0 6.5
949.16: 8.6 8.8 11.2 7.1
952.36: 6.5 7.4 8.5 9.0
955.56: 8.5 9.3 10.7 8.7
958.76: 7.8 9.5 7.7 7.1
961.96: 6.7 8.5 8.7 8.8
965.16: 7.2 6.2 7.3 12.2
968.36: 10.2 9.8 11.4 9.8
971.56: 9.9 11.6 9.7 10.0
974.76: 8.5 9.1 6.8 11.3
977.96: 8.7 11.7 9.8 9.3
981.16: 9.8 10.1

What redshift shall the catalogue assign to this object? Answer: 0.110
